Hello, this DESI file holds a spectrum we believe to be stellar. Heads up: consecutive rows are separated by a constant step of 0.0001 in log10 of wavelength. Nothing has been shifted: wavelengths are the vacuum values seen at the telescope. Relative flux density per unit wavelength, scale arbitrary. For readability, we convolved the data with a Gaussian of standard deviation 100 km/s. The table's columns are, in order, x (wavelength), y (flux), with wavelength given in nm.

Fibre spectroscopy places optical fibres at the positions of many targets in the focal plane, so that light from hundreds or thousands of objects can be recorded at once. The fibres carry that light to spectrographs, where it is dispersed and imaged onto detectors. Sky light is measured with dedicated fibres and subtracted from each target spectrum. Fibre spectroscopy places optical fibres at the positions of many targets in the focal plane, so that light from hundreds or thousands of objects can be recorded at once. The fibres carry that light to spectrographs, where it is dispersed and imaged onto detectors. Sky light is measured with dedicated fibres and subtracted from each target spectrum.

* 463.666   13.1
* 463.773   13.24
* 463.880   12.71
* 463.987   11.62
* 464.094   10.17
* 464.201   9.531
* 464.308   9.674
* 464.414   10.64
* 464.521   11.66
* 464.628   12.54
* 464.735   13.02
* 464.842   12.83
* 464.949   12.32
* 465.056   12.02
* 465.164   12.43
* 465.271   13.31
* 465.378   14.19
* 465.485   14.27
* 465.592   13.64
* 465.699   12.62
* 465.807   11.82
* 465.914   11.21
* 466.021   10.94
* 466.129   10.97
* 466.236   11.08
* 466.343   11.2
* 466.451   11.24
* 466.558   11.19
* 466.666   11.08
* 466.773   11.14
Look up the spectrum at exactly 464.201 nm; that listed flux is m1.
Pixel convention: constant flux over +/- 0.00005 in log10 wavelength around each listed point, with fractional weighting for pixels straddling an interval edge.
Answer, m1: 9.531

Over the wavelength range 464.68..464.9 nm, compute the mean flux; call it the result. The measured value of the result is 12.9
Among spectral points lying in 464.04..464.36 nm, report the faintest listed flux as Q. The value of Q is 9.531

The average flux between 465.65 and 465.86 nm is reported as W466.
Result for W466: 12.2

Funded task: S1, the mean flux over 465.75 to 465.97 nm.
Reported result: 11.5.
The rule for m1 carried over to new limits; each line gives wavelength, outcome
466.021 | 10.94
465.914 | 11.21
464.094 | 10.17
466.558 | 11.19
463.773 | 13.24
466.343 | 11.2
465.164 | 12.43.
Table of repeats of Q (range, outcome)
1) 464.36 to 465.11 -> 10.64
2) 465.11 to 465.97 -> 11.21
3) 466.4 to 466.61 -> 11.19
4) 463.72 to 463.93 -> 12.71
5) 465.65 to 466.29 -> 10.94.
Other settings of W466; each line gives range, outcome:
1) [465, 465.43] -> 13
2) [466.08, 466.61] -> 11.1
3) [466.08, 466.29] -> 11.1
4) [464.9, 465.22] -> 12.2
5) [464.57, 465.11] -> 12.5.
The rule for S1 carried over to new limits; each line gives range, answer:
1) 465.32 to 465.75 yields 13.7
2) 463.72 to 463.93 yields 13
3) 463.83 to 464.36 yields 10.7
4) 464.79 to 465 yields 12.6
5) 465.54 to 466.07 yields 12.1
